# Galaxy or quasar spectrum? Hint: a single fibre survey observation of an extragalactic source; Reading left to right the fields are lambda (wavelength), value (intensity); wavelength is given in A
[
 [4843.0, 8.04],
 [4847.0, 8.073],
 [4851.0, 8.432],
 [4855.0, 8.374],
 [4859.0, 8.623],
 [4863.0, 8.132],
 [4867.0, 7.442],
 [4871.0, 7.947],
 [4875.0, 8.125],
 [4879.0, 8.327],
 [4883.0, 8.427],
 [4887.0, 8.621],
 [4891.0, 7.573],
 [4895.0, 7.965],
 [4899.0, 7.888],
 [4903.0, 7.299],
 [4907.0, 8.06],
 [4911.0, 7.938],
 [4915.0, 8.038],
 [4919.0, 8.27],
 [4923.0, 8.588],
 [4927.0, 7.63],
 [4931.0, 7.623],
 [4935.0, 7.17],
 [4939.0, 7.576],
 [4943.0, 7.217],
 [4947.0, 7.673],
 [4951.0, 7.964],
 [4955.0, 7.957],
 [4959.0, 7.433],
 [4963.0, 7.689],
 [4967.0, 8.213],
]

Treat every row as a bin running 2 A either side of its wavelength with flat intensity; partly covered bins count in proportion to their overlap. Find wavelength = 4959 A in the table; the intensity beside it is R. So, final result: 7.433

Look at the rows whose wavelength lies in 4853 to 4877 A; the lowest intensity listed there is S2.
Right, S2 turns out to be 7.442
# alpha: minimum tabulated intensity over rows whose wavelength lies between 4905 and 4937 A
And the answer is 7.17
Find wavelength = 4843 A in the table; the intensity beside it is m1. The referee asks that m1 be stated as 8.04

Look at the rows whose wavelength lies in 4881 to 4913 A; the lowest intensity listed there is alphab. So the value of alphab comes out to 7.299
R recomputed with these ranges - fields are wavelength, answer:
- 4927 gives 7.63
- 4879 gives 8.327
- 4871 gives 7.947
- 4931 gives 7.623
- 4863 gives 8.132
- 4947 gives 7.673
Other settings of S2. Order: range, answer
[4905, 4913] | 7.938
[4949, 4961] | 7.433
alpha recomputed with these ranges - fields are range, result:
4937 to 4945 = 7.217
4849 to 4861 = 8.374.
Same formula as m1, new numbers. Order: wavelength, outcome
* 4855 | 8.374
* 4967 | 8.213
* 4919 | 8.27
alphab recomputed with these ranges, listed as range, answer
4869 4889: 7.947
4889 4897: 7.573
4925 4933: 7.623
